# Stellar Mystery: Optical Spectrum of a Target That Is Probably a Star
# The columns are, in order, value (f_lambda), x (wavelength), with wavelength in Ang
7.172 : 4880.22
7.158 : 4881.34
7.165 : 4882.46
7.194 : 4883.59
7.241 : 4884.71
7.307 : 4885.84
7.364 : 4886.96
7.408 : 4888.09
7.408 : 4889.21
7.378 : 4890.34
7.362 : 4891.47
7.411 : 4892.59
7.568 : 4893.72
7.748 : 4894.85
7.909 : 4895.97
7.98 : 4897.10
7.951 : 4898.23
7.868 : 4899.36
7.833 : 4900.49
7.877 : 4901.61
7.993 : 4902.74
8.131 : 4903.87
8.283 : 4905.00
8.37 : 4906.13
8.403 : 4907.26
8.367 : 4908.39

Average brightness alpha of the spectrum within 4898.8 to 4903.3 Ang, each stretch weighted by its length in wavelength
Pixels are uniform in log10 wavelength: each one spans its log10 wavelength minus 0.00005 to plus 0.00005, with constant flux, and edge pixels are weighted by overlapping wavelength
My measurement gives 7.9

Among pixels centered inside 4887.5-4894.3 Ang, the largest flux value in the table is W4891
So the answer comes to 7.568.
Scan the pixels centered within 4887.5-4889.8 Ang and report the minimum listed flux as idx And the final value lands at 7.408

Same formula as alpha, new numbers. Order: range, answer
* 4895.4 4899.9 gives 7.93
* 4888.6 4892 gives 7.38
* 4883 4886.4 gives 7.24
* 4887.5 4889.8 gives 7.4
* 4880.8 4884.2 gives 7.18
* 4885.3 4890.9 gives 7.38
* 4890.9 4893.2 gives 7.39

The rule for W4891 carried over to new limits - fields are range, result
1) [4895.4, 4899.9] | 7.98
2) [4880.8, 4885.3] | 7.241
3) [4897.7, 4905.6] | 8.283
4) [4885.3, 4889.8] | 7.408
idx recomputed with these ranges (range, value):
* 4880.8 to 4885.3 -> 7.158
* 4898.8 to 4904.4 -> 7.833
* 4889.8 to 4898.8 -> 7.362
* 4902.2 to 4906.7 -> 7.993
